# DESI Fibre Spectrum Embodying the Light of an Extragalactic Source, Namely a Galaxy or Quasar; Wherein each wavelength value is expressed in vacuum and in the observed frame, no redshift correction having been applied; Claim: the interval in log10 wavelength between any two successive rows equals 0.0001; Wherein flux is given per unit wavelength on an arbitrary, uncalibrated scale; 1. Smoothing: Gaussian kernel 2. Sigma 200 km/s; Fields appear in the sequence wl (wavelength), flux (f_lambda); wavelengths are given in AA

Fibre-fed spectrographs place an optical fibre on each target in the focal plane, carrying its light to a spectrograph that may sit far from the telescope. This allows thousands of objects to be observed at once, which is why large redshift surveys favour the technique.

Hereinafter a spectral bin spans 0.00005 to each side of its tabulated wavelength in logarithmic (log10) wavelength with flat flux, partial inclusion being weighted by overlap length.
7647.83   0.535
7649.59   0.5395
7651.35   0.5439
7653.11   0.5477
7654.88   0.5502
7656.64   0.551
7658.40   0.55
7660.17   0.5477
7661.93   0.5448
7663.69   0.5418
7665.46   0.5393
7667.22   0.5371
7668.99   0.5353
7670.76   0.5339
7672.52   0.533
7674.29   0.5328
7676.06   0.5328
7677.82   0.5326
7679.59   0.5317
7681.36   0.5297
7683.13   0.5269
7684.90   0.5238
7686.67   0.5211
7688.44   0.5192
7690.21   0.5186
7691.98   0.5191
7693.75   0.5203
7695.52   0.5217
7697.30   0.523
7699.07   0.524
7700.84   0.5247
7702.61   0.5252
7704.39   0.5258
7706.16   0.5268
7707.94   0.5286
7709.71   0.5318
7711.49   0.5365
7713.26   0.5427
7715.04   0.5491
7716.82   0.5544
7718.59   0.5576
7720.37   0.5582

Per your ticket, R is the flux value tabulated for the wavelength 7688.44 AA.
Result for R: 0.5192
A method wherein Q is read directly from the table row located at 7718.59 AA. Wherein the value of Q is 0.5576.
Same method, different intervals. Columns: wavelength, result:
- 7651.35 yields 0.5439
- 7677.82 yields 0.5326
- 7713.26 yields 0.5427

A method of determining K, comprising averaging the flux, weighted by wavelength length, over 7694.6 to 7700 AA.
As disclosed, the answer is 0.523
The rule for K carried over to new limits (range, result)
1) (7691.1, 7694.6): 0.52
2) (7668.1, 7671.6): 0.533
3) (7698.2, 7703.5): 0.525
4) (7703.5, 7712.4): 0.53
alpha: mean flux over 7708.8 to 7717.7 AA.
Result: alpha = 0.543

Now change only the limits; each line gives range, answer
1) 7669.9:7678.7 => 0.534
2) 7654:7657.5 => 0.551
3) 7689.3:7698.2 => 0.521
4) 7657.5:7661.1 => 0.549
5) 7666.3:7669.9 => 0.536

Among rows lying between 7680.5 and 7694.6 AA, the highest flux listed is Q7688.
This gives 0.5297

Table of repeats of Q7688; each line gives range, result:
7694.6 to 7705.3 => 0.5258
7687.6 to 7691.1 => 0.5192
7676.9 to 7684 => 0.5326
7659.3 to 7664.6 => 0.5477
